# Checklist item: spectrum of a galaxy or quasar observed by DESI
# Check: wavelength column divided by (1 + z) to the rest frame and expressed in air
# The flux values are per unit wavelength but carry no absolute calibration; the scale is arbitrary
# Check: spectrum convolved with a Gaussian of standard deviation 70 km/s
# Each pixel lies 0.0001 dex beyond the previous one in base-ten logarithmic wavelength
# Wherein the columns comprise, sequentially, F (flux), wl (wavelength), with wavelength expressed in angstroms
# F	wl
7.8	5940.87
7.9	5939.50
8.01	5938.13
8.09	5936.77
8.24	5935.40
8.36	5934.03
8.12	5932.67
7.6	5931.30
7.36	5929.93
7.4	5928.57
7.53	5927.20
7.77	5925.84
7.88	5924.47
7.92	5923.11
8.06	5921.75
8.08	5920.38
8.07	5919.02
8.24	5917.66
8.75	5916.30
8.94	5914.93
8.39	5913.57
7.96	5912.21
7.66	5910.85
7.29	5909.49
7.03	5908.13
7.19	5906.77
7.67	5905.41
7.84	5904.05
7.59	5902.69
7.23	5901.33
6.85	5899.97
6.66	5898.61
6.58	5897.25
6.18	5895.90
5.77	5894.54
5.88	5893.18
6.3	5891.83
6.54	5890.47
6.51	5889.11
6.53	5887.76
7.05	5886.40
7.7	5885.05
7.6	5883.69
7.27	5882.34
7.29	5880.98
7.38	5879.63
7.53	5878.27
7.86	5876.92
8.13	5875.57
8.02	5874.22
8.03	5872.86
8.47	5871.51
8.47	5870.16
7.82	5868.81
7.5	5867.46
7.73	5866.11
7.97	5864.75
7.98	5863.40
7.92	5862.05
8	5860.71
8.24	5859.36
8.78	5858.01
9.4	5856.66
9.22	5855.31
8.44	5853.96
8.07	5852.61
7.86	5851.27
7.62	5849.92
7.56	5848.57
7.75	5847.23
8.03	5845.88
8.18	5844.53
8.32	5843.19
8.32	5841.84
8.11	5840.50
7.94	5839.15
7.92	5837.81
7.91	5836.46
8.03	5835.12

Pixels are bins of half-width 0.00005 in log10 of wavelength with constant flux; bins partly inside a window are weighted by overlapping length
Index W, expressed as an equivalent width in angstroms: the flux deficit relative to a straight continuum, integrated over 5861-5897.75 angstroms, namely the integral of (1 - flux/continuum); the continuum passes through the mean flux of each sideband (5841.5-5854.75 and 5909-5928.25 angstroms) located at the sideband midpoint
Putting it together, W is 3.1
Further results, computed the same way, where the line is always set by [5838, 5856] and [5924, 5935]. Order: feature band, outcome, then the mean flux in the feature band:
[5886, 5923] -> 2.6 angstroms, 7.3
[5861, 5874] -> 0.0 angstroms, 7.99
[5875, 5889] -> 1.0 angstroms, 7.39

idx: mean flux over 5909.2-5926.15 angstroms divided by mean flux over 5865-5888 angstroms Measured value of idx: 1.05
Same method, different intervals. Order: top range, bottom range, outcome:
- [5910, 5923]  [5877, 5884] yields 1.10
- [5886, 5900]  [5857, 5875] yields 0.79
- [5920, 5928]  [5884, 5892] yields 1.15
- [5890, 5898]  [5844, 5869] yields 0.77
